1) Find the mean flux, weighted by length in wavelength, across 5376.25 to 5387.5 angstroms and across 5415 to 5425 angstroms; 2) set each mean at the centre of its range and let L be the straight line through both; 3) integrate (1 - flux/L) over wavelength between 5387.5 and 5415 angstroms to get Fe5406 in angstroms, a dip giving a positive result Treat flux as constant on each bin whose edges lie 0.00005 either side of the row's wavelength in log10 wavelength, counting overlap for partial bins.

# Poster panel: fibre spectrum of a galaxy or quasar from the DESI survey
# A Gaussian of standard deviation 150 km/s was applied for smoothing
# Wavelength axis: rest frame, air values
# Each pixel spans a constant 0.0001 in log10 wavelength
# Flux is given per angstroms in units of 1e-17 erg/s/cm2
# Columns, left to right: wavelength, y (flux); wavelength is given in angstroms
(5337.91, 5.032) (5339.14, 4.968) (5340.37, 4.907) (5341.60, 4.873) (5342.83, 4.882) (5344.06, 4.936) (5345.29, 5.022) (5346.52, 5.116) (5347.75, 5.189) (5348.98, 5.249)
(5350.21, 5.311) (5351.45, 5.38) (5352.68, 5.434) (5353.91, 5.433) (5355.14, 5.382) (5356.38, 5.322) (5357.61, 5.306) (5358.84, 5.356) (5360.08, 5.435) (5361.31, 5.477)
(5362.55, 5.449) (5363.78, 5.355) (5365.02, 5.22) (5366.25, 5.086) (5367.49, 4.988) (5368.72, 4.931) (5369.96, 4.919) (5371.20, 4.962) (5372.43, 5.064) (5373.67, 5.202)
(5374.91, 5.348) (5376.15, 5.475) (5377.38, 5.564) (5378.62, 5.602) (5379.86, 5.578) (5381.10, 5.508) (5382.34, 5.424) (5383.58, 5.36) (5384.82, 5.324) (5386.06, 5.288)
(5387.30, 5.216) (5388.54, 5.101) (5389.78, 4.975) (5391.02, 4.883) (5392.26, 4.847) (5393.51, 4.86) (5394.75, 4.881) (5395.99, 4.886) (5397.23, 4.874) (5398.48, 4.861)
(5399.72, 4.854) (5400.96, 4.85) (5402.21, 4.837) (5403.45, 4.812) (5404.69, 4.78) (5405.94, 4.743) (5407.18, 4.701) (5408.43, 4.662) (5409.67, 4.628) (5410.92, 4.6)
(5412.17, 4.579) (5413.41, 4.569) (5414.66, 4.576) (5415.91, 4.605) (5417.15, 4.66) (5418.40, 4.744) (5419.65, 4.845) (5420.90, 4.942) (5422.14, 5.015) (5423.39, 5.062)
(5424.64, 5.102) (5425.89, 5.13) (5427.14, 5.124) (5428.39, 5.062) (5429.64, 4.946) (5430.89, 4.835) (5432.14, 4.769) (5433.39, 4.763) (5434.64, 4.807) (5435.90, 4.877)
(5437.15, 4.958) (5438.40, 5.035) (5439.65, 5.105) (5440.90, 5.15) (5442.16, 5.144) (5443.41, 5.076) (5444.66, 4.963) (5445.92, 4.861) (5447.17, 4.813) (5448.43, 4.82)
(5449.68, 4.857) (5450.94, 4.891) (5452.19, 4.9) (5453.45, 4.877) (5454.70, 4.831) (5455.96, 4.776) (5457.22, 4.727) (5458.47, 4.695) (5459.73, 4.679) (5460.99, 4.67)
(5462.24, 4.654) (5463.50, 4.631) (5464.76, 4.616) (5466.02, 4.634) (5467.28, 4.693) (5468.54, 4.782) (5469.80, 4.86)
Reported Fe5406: 1.9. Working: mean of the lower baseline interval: 5.44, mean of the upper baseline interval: 4.86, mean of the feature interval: 4.8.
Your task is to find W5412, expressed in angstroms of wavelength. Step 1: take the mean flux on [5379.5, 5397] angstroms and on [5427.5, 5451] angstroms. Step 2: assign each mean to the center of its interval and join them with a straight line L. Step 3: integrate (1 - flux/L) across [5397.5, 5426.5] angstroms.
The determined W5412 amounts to 1.5 angstroms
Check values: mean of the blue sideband 5.14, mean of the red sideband 4.94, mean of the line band 4.79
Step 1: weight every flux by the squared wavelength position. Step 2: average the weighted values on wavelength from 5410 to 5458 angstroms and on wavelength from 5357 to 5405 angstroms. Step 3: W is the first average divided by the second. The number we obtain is 1.0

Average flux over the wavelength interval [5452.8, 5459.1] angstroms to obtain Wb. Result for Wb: 4.78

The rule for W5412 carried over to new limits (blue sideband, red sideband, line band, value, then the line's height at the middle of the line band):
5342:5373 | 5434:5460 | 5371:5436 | 1.0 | 5.05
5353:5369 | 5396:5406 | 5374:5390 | -1.0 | 5.06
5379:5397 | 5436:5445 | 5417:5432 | 0.4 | 5.09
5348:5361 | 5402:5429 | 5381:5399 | -0.1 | 5.04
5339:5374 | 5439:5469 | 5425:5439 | -0.1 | 4.91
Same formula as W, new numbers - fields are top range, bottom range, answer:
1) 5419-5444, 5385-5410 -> 1.03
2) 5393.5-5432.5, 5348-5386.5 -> 0.92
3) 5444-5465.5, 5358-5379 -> 0.94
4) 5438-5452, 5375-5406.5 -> 0.99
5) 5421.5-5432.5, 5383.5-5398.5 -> 1.01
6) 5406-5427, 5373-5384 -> 0.89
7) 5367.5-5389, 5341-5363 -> 1.02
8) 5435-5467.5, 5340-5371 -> 0.97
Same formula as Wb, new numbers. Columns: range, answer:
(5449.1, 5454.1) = 4.88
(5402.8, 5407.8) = 4.77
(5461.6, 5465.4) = 4.64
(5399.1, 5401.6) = 4.85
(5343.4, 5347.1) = 5.02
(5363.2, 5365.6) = 5.28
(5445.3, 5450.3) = 4.84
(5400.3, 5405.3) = 4.83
